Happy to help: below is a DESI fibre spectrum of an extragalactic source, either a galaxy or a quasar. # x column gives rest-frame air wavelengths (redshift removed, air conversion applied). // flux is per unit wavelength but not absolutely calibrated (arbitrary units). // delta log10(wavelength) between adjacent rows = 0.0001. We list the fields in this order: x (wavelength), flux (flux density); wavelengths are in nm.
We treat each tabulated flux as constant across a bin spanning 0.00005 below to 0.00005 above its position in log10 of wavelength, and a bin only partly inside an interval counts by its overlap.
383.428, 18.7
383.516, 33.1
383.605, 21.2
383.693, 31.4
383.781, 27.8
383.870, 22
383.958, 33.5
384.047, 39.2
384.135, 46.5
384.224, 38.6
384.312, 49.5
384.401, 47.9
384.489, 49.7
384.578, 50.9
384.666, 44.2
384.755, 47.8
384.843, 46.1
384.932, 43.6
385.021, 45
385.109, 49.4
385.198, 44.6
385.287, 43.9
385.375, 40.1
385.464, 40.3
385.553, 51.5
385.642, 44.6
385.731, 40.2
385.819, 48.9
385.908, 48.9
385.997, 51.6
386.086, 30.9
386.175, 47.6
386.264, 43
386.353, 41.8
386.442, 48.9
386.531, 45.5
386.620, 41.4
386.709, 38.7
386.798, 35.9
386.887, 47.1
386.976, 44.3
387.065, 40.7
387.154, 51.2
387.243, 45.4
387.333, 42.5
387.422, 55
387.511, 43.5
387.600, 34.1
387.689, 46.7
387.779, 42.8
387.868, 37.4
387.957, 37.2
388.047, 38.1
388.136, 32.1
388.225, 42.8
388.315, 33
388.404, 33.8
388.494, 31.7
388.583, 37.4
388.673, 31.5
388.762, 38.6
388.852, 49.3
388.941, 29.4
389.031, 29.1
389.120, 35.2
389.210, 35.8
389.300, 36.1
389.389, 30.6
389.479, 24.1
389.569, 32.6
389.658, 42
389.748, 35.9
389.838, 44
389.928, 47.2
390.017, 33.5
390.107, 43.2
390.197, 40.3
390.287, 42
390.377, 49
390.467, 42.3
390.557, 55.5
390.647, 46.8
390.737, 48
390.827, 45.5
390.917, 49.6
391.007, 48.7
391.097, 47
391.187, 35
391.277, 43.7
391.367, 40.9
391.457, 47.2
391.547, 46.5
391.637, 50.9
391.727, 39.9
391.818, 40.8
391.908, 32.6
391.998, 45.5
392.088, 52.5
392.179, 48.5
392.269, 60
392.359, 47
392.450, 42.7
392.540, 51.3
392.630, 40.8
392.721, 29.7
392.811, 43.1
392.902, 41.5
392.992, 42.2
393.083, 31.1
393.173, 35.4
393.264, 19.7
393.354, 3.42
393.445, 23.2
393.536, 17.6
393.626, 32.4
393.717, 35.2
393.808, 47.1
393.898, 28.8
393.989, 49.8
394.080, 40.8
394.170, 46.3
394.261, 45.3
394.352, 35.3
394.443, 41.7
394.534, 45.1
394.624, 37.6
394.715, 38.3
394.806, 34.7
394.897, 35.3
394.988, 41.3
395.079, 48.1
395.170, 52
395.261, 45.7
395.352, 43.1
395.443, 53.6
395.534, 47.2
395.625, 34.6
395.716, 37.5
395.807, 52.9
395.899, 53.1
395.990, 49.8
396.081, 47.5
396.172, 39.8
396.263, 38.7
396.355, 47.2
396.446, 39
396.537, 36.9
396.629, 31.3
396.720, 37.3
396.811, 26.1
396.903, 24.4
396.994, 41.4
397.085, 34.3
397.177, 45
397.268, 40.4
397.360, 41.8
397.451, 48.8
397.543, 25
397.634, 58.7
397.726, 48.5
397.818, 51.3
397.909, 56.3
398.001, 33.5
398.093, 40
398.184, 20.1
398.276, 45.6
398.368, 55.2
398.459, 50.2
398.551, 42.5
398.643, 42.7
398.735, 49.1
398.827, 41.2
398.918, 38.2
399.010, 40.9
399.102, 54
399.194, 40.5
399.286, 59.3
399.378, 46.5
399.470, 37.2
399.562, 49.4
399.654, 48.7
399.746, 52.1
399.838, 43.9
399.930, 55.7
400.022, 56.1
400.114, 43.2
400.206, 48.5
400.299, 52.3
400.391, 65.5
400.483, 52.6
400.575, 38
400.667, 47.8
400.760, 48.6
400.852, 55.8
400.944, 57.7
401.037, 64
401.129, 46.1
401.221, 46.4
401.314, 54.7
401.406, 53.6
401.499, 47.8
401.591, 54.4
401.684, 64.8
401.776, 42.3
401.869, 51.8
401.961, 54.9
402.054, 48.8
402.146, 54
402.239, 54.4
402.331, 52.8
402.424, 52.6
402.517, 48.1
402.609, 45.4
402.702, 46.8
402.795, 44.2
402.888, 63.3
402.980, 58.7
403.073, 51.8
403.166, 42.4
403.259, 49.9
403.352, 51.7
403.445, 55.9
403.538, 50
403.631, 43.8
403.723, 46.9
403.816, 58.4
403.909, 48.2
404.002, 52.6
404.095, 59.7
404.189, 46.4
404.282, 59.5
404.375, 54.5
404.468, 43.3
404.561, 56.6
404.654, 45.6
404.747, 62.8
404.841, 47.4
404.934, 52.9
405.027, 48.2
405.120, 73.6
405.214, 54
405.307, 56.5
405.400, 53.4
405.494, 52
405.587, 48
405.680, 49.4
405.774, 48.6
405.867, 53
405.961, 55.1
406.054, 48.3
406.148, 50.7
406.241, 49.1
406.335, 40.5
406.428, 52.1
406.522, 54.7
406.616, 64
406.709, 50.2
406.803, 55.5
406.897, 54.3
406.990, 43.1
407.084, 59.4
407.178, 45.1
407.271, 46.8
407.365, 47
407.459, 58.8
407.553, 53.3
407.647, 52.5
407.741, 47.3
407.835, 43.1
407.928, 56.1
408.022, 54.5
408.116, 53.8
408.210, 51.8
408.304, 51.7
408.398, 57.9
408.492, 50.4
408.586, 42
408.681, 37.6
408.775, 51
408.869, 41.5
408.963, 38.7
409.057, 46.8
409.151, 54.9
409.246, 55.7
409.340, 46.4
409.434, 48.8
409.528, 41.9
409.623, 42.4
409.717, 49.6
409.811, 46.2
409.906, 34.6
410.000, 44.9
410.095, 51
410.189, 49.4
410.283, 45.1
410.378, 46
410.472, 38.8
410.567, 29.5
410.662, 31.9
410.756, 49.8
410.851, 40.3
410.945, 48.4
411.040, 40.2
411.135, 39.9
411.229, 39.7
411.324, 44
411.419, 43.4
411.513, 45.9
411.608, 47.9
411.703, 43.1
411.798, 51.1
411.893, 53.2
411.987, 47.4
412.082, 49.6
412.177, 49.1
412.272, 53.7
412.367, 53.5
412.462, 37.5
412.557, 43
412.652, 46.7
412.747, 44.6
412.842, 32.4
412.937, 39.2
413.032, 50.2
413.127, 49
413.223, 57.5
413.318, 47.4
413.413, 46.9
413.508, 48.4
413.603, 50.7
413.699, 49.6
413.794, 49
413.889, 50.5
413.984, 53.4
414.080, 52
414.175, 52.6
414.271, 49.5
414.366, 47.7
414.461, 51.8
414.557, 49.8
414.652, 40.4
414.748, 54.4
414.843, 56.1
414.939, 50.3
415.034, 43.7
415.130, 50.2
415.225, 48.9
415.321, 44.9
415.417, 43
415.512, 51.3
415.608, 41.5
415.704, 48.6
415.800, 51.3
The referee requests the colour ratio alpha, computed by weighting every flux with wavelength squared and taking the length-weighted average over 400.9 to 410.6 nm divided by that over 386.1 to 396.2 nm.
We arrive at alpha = 1.3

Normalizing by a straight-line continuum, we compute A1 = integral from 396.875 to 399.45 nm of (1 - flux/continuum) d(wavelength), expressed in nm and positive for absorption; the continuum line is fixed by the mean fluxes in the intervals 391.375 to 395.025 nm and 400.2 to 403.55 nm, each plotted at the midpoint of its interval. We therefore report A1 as 0.17 nm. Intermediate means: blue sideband 39.2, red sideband 51.9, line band 43.5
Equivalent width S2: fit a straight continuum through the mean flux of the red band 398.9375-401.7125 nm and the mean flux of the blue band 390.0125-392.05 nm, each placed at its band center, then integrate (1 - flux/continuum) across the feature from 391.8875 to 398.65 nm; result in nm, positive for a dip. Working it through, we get 0.94 nm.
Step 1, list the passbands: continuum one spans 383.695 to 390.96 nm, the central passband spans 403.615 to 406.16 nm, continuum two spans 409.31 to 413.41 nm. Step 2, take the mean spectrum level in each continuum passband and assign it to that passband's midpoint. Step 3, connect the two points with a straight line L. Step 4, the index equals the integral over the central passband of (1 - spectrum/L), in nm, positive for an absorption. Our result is -0.49 nm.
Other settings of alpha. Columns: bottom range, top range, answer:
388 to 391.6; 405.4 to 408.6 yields 1.40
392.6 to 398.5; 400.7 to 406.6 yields 1.36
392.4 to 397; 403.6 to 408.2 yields 1.42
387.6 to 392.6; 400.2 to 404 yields 1.33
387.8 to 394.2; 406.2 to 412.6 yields 1.32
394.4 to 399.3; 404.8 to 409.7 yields 1.25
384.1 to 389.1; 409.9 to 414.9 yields 1.25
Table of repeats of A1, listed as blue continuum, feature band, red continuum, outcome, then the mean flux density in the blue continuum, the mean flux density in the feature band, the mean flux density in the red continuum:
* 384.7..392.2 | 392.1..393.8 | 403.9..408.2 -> 0.31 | 42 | 36.4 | 52.2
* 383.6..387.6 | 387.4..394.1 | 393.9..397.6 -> 0.42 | 43.1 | 39.5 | 41.3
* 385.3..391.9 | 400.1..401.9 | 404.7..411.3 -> -0.22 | 41.5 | 51.9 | 48.8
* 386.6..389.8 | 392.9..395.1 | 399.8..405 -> 0.41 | 38.4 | 35.7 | 51.7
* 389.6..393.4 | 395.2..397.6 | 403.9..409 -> 0.22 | 42.2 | 41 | 51.4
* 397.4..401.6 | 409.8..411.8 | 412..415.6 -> 0.22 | 48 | 43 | 48.3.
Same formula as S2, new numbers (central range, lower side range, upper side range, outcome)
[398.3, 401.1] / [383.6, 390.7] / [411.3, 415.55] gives -0.30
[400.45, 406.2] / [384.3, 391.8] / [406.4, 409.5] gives -0.40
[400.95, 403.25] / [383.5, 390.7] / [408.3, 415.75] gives -0.39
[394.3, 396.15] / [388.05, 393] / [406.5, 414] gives -0.04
